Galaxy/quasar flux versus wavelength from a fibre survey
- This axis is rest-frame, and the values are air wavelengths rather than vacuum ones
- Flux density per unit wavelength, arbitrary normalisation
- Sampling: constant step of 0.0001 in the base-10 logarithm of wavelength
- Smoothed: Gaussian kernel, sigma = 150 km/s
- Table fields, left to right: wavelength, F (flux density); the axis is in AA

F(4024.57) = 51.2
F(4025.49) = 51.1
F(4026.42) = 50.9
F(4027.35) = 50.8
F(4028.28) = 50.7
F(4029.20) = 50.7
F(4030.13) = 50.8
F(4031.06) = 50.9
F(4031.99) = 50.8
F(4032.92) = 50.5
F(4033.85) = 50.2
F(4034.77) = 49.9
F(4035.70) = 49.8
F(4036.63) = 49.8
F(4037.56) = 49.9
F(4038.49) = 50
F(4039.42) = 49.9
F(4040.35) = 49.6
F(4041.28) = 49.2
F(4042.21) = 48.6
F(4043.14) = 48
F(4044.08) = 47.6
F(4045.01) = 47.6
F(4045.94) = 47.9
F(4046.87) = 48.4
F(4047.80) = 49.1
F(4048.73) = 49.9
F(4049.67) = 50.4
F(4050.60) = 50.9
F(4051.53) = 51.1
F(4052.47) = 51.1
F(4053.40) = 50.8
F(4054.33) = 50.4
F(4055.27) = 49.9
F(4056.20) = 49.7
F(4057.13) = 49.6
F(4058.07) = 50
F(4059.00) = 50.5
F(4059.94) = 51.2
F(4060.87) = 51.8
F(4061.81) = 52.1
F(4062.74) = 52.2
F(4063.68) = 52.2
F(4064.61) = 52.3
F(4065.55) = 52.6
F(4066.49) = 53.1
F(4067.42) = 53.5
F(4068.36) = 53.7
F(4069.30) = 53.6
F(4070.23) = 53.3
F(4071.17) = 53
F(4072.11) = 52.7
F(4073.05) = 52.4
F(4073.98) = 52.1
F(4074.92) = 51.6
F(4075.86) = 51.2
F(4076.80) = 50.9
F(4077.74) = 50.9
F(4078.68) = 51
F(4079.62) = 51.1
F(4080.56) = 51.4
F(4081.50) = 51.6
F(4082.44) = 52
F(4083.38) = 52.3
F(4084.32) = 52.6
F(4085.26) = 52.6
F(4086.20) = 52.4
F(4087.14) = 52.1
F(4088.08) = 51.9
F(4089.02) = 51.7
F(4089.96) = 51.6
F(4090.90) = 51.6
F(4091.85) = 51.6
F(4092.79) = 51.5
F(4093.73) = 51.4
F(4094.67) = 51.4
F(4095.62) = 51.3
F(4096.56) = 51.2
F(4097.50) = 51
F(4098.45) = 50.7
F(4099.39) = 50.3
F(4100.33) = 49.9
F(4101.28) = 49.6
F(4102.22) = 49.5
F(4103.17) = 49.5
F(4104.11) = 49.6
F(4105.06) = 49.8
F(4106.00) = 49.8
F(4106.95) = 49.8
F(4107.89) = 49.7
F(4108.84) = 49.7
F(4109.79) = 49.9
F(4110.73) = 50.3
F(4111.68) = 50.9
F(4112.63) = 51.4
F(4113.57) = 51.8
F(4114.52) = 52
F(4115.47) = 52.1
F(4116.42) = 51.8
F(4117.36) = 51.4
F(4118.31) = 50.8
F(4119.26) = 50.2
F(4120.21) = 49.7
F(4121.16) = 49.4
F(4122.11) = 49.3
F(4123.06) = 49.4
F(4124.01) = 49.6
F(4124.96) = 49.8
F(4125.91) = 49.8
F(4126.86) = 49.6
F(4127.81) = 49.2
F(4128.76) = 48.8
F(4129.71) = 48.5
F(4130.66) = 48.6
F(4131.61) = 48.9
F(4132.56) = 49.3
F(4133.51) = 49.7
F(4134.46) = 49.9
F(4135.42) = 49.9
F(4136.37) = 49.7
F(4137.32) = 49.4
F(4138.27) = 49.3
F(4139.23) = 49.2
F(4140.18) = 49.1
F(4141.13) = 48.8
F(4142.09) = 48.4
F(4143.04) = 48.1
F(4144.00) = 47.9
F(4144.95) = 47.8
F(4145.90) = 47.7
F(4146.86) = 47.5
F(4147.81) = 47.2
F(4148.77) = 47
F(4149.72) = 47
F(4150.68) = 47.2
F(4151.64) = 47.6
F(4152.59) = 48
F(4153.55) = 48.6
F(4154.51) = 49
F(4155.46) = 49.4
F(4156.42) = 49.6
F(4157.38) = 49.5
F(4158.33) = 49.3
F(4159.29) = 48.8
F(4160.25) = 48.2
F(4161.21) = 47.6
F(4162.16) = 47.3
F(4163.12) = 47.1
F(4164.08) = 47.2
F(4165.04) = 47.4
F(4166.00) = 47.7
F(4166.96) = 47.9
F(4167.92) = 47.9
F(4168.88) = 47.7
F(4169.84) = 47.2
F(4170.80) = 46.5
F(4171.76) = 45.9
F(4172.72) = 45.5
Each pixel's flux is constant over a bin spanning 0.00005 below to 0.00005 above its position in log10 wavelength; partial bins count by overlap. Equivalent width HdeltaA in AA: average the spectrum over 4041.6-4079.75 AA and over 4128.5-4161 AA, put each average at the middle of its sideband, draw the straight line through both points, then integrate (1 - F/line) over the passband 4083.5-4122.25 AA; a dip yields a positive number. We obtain -0.9 AA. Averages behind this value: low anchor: 51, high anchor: 48.6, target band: 50.9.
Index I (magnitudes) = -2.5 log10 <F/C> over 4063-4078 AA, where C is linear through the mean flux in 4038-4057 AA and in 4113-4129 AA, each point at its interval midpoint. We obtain -0.06 mag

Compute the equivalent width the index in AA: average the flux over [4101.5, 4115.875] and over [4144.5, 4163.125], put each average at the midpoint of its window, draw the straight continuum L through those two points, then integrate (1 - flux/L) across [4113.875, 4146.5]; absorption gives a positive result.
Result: -0.1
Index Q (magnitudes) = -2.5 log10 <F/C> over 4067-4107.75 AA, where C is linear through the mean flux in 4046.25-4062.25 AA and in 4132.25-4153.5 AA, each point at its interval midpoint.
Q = -0.04 mag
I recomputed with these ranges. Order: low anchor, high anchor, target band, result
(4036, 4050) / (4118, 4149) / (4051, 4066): -0.04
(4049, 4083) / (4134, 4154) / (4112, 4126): -0.03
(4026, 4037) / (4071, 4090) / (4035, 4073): 0.01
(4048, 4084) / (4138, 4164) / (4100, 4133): -0.01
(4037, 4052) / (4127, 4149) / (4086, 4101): -0.05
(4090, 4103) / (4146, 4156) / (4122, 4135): -0.01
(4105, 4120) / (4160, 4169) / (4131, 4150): 0.01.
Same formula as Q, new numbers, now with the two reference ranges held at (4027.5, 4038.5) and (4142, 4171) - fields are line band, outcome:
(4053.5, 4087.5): -0.05 mag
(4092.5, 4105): -0.03 mag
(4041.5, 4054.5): 0.02 mag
